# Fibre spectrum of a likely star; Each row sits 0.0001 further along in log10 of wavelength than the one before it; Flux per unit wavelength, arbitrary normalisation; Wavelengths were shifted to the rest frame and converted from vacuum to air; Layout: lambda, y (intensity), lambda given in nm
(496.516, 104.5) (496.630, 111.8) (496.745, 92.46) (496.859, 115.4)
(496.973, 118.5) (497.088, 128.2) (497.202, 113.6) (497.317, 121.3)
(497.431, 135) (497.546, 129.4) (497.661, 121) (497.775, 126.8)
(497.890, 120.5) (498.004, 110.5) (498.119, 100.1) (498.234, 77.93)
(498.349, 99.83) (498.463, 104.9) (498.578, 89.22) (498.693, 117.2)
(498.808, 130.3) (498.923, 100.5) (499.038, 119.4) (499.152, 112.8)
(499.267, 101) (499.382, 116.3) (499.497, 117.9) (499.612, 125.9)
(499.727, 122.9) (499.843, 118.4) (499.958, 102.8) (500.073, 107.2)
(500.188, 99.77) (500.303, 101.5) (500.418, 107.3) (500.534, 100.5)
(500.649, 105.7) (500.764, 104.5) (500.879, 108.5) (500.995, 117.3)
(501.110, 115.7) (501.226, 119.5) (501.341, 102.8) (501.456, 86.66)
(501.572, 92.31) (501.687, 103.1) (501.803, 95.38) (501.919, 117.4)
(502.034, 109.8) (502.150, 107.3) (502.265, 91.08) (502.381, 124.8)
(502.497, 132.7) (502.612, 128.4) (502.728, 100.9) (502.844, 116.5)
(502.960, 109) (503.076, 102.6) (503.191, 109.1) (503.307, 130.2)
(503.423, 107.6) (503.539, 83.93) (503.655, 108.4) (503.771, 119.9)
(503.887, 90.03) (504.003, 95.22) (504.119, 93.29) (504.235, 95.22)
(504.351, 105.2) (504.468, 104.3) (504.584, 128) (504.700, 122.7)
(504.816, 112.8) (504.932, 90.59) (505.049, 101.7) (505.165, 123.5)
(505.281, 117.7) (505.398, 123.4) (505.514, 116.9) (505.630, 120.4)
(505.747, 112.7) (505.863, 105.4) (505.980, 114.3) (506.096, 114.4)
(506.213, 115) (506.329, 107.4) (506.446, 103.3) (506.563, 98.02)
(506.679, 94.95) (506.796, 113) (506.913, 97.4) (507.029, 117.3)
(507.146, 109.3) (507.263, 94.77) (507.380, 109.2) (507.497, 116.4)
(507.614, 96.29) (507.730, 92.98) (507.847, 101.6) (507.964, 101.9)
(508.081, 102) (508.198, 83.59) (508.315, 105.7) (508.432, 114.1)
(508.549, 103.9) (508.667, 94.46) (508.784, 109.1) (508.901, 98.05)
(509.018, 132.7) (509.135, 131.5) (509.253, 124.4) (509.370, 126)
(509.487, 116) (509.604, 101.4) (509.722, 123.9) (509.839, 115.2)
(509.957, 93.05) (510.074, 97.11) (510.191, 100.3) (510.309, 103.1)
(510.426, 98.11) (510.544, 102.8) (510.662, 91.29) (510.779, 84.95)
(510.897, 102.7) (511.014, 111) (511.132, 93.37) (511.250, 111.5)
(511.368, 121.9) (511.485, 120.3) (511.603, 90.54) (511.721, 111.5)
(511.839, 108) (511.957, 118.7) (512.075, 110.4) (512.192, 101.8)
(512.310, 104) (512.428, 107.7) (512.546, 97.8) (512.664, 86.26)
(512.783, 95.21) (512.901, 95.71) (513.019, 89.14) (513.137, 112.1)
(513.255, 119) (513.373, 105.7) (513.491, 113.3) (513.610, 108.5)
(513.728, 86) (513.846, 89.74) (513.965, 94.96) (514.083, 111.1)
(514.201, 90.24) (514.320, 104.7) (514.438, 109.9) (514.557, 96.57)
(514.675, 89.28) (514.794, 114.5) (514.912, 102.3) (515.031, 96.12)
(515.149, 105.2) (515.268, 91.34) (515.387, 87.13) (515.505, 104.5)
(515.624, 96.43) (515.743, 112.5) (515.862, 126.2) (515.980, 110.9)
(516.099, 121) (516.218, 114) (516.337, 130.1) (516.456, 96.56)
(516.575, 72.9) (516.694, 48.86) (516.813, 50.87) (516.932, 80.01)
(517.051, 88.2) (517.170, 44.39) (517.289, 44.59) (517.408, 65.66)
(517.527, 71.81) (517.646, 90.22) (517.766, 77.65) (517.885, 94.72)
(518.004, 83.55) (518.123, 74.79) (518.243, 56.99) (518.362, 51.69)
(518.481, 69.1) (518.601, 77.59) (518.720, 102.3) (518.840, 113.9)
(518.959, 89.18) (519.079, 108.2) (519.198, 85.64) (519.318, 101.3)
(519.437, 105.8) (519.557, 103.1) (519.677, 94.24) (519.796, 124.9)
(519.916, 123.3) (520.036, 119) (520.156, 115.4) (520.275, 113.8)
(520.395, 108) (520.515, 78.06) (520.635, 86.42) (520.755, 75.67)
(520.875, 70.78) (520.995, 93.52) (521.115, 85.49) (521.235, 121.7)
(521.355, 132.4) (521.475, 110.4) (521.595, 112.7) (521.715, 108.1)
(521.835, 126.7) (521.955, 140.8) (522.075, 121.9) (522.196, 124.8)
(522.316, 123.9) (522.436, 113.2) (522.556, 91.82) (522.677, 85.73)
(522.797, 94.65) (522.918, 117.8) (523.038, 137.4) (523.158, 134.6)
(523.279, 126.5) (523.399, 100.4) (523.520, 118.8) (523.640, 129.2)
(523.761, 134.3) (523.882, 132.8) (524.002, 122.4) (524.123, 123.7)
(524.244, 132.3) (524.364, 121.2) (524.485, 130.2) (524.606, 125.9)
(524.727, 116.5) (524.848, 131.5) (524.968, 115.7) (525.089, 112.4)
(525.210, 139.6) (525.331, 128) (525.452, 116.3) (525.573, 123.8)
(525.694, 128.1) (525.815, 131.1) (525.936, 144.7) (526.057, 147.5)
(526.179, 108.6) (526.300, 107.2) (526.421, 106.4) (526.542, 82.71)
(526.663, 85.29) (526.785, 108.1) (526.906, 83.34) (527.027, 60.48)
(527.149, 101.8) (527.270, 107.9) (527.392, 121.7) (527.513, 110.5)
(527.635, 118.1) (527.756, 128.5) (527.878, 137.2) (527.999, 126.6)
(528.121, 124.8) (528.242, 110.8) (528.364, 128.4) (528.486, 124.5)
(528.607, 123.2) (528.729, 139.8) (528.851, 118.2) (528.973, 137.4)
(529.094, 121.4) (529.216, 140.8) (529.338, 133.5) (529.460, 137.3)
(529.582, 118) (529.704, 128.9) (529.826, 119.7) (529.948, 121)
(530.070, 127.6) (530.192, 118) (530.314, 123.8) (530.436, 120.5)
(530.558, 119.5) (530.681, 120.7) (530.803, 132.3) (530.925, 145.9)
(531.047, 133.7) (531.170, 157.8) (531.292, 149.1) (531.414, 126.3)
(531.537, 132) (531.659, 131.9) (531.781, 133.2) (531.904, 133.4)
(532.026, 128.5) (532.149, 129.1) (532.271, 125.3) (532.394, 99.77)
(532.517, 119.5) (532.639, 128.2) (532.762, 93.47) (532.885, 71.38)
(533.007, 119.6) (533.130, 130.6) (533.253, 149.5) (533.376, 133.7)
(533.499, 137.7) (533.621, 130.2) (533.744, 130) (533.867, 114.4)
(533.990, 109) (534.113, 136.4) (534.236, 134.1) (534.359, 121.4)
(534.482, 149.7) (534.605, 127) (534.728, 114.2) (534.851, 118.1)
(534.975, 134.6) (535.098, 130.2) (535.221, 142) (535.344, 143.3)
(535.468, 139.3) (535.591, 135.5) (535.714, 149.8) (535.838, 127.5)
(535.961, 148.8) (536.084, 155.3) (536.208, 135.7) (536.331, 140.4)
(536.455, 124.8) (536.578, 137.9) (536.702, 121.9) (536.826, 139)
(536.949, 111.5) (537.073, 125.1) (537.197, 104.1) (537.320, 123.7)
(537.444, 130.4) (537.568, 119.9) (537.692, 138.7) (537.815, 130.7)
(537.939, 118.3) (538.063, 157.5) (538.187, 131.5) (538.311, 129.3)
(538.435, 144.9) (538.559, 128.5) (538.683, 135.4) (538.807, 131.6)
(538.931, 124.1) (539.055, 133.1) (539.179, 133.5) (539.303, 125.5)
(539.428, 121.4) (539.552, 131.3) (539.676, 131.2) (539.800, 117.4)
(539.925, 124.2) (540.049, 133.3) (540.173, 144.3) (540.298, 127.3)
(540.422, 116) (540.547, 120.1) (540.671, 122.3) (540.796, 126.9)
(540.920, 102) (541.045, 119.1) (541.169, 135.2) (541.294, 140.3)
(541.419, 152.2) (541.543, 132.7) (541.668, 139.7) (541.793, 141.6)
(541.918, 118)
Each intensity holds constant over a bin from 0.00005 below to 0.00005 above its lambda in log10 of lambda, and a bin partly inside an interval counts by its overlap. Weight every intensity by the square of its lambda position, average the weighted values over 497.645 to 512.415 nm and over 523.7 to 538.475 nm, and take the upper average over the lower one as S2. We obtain 1.29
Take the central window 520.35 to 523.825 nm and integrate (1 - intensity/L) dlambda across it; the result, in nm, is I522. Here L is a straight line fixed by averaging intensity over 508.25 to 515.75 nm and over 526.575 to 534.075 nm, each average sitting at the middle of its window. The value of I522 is 0.12 nm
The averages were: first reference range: 104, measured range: 111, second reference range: 122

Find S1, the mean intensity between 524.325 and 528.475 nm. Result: 117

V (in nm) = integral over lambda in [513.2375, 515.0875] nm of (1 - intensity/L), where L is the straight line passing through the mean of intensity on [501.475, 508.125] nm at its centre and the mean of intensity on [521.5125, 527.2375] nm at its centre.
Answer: 0.18 nm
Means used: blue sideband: 108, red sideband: 117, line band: 102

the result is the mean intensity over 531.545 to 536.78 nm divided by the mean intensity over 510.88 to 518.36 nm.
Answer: 1.35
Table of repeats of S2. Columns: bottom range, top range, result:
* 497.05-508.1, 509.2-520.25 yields 0.94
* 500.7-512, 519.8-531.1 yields 1.18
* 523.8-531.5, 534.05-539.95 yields 1.11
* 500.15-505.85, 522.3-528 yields 1.18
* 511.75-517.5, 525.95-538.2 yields 1.39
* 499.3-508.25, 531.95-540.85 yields 1.35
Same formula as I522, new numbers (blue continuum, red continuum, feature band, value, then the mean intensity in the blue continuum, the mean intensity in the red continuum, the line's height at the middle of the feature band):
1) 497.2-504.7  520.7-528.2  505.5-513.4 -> 0.40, 109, 116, 112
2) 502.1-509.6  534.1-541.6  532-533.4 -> 0.10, 109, 131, 127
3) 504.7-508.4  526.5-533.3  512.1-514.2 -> 0.20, 107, 122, 111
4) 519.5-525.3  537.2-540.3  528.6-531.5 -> -0.19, 115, 130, 122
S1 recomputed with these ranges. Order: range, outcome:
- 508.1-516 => 105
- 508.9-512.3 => 108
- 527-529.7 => 122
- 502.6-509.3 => 108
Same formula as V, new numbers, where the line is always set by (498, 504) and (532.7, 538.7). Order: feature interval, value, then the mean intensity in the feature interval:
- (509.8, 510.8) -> 0.134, 98.6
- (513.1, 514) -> 0.094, 104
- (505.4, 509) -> 0.188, 106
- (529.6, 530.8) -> 0.035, 123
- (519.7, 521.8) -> 0.272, 105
